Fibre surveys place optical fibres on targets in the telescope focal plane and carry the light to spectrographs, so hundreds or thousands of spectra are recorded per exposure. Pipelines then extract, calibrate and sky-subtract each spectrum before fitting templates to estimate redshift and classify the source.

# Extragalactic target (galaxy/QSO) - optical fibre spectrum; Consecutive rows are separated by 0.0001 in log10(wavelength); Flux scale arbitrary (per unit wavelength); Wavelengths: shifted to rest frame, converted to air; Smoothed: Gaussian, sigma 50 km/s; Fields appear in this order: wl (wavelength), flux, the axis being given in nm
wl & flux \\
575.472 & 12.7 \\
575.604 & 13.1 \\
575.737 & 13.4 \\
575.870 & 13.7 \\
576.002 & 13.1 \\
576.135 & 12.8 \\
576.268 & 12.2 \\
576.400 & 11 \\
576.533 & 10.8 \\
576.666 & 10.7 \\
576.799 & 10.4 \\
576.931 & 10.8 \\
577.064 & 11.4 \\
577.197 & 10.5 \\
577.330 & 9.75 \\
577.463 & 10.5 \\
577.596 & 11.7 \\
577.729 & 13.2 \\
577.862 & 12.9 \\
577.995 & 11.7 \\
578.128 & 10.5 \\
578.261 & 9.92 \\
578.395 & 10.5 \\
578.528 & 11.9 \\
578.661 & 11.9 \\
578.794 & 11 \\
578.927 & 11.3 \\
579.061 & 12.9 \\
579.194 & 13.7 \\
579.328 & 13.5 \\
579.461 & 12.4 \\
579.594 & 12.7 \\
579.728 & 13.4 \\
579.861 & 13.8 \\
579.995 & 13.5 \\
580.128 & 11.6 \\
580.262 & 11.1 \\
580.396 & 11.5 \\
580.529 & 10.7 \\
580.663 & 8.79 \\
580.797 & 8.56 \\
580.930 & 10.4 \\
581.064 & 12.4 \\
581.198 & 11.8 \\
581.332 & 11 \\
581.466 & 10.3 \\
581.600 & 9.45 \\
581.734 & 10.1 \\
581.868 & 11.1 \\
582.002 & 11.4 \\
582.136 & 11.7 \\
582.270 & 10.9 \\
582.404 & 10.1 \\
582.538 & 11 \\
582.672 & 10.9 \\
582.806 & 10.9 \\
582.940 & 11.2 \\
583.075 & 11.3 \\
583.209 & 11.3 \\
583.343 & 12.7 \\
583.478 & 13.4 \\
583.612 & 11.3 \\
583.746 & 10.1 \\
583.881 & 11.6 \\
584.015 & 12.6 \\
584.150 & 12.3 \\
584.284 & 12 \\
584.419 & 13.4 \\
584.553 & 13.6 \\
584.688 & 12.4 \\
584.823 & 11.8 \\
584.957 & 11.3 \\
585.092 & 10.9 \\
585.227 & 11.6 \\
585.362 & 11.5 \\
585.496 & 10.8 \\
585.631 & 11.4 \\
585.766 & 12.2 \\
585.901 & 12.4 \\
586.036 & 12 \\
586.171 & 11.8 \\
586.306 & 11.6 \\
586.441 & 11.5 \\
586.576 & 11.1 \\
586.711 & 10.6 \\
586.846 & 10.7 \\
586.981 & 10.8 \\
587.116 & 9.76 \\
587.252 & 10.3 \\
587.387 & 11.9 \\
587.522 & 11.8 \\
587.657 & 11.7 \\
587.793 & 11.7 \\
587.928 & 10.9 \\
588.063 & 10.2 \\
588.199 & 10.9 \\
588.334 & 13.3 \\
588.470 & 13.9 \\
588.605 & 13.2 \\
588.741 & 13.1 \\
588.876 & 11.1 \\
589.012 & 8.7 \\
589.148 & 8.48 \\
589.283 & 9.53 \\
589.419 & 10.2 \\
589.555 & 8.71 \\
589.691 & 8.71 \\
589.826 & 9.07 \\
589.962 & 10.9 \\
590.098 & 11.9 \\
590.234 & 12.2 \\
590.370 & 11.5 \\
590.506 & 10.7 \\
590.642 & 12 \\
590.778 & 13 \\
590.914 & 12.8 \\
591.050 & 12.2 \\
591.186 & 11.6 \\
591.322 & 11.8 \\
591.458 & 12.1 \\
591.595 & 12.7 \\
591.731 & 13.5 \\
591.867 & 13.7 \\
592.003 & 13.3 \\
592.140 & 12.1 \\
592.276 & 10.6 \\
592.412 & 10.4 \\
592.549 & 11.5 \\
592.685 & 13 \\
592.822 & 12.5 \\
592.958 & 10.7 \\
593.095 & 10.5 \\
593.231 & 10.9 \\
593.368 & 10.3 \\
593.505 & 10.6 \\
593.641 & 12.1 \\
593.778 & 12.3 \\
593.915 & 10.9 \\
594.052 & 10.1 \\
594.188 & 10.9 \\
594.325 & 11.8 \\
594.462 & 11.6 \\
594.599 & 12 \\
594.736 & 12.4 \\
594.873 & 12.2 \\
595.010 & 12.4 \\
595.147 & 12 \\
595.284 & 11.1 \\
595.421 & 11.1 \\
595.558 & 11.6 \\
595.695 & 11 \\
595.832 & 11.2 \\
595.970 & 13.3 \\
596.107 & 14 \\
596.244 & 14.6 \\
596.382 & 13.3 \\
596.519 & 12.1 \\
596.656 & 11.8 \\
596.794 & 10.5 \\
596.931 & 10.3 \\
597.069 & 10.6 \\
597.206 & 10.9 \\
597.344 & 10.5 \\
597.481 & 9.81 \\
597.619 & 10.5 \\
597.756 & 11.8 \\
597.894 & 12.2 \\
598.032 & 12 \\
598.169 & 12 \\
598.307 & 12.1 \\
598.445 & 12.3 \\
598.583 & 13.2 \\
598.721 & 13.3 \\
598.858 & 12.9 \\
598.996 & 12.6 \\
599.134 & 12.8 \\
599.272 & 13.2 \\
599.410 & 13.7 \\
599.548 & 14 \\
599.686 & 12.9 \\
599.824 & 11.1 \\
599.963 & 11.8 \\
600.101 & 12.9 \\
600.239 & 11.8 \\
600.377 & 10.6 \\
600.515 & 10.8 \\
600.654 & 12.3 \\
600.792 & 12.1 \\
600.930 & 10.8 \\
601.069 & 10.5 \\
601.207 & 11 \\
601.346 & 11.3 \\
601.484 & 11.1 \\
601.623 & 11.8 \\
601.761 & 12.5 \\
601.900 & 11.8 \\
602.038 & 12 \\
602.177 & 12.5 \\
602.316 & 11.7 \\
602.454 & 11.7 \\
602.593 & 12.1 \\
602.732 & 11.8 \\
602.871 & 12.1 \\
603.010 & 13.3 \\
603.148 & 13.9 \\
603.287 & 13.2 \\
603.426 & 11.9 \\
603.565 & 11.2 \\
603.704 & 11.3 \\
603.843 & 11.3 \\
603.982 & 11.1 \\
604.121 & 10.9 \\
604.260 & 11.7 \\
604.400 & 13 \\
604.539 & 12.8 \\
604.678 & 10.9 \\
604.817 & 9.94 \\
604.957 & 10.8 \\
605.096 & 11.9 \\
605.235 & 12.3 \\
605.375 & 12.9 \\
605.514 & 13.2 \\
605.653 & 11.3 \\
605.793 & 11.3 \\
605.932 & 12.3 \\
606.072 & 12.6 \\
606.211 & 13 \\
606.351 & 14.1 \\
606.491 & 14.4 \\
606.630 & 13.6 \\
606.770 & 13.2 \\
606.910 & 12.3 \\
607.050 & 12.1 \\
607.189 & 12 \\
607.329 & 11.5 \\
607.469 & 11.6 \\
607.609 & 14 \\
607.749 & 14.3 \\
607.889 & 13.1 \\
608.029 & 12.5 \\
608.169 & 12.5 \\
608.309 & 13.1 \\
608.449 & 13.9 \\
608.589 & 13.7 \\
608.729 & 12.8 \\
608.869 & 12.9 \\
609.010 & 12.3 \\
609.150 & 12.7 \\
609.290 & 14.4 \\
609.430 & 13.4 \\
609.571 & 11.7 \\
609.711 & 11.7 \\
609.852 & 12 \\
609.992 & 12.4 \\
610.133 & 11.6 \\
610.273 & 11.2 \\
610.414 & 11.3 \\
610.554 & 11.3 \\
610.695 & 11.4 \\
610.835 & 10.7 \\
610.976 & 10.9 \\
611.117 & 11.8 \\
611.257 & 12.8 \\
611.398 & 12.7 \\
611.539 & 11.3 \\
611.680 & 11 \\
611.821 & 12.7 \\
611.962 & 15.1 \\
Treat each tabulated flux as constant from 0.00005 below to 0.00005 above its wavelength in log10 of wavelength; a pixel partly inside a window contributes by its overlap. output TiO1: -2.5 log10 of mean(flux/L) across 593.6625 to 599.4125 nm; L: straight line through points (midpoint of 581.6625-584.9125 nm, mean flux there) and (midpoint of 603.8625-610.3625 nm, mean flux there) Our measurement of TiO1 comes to 0.02 mag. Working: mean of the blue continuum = 11.6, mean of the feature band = 11.9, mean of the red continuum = 12.4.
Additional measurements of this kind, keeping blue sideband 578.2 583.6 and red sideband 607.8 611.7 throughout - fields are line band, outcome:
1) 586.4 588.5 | 0.04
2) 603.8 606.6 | 0.00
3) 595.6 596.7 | -0.07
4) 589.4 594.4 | 0.03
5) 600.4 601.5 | 0.08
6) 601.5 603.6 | -0.01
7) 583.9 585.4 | -0.05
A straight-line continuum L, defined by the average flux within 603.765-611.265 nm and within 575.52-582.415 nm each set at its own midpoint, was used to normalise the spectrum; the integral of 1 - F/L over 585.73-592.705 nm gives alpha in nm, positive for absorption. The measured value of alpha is 0.22 nm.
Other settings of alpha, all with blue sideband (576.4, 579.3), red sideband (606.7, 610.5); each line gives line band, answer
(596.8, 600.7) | 0.083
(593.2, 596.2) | 0.093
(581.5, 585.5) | 0.031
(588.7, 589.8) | 0.196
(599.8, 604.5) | 0.201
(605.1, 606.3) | 0.011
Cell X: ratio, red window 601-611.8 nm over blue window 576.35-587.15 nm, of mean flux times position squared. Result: 1.16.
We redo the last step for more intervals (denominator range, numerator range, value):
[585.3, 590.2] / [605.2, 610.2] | 1.23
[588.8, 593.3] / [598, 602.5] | 1.10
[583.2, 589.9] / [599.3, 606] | 1.11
